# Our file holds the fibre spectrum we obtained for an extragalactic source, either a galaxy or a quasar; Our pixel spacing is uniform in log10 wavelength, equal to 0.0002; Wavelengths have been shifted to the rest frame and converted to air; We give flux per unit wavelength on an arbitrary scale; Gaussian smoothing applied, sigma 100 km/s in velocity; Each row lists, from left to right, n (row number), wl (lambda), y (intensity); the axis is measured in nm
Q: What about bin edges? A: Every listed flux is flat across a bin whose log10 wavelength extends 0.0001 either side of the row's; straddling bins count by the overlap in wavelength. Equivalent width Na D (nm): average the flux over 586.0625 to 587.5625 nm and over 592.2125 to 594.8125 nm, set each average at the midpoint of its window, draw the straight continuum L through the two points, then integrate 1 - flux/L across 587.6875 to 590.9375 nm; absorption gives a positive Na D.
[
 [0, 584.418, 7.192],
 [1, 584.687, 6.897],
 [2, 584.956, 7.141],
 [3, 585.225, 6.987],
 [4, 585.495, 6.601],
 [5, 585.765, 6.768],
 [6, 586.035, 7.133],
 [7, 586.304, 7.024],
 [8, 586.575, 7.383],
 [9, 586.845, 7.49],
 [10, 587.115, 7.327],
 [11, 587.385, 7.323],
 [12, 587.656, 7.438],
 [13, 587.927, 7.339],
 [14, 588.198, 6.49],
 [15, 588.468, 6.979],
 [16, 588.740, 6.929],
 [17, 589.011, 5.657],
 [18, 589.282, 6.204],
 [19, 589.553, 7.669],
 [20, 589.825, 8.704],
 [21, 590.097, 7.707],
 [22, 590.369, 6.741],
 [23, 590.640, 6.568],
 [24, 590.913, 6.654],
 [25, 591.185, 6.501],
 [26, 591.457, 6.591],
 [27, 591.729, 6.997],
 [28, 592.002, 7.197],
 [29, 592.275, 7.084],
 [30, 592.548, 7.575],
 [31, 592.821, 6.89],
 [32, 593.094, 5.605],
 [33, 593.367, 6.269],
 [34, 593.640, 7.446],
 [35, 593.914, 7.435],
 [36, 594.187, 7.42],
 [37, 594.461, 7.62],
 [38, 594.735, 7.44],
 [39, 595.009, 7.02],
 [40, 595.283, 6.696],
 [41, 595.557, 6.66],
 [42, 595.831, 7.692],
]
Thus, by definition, 0.10 nm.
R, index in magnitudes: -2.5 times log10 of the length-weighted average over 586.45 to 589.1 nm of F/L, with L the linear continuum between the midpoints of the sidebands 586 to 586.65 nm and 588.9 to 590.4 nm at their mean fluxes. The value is 0.02 mag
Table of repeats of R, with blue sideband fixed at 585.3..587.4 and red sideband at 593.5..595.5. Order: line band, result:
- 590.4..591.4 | 0.10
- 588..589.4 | 0.11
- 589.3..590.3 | -0.08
